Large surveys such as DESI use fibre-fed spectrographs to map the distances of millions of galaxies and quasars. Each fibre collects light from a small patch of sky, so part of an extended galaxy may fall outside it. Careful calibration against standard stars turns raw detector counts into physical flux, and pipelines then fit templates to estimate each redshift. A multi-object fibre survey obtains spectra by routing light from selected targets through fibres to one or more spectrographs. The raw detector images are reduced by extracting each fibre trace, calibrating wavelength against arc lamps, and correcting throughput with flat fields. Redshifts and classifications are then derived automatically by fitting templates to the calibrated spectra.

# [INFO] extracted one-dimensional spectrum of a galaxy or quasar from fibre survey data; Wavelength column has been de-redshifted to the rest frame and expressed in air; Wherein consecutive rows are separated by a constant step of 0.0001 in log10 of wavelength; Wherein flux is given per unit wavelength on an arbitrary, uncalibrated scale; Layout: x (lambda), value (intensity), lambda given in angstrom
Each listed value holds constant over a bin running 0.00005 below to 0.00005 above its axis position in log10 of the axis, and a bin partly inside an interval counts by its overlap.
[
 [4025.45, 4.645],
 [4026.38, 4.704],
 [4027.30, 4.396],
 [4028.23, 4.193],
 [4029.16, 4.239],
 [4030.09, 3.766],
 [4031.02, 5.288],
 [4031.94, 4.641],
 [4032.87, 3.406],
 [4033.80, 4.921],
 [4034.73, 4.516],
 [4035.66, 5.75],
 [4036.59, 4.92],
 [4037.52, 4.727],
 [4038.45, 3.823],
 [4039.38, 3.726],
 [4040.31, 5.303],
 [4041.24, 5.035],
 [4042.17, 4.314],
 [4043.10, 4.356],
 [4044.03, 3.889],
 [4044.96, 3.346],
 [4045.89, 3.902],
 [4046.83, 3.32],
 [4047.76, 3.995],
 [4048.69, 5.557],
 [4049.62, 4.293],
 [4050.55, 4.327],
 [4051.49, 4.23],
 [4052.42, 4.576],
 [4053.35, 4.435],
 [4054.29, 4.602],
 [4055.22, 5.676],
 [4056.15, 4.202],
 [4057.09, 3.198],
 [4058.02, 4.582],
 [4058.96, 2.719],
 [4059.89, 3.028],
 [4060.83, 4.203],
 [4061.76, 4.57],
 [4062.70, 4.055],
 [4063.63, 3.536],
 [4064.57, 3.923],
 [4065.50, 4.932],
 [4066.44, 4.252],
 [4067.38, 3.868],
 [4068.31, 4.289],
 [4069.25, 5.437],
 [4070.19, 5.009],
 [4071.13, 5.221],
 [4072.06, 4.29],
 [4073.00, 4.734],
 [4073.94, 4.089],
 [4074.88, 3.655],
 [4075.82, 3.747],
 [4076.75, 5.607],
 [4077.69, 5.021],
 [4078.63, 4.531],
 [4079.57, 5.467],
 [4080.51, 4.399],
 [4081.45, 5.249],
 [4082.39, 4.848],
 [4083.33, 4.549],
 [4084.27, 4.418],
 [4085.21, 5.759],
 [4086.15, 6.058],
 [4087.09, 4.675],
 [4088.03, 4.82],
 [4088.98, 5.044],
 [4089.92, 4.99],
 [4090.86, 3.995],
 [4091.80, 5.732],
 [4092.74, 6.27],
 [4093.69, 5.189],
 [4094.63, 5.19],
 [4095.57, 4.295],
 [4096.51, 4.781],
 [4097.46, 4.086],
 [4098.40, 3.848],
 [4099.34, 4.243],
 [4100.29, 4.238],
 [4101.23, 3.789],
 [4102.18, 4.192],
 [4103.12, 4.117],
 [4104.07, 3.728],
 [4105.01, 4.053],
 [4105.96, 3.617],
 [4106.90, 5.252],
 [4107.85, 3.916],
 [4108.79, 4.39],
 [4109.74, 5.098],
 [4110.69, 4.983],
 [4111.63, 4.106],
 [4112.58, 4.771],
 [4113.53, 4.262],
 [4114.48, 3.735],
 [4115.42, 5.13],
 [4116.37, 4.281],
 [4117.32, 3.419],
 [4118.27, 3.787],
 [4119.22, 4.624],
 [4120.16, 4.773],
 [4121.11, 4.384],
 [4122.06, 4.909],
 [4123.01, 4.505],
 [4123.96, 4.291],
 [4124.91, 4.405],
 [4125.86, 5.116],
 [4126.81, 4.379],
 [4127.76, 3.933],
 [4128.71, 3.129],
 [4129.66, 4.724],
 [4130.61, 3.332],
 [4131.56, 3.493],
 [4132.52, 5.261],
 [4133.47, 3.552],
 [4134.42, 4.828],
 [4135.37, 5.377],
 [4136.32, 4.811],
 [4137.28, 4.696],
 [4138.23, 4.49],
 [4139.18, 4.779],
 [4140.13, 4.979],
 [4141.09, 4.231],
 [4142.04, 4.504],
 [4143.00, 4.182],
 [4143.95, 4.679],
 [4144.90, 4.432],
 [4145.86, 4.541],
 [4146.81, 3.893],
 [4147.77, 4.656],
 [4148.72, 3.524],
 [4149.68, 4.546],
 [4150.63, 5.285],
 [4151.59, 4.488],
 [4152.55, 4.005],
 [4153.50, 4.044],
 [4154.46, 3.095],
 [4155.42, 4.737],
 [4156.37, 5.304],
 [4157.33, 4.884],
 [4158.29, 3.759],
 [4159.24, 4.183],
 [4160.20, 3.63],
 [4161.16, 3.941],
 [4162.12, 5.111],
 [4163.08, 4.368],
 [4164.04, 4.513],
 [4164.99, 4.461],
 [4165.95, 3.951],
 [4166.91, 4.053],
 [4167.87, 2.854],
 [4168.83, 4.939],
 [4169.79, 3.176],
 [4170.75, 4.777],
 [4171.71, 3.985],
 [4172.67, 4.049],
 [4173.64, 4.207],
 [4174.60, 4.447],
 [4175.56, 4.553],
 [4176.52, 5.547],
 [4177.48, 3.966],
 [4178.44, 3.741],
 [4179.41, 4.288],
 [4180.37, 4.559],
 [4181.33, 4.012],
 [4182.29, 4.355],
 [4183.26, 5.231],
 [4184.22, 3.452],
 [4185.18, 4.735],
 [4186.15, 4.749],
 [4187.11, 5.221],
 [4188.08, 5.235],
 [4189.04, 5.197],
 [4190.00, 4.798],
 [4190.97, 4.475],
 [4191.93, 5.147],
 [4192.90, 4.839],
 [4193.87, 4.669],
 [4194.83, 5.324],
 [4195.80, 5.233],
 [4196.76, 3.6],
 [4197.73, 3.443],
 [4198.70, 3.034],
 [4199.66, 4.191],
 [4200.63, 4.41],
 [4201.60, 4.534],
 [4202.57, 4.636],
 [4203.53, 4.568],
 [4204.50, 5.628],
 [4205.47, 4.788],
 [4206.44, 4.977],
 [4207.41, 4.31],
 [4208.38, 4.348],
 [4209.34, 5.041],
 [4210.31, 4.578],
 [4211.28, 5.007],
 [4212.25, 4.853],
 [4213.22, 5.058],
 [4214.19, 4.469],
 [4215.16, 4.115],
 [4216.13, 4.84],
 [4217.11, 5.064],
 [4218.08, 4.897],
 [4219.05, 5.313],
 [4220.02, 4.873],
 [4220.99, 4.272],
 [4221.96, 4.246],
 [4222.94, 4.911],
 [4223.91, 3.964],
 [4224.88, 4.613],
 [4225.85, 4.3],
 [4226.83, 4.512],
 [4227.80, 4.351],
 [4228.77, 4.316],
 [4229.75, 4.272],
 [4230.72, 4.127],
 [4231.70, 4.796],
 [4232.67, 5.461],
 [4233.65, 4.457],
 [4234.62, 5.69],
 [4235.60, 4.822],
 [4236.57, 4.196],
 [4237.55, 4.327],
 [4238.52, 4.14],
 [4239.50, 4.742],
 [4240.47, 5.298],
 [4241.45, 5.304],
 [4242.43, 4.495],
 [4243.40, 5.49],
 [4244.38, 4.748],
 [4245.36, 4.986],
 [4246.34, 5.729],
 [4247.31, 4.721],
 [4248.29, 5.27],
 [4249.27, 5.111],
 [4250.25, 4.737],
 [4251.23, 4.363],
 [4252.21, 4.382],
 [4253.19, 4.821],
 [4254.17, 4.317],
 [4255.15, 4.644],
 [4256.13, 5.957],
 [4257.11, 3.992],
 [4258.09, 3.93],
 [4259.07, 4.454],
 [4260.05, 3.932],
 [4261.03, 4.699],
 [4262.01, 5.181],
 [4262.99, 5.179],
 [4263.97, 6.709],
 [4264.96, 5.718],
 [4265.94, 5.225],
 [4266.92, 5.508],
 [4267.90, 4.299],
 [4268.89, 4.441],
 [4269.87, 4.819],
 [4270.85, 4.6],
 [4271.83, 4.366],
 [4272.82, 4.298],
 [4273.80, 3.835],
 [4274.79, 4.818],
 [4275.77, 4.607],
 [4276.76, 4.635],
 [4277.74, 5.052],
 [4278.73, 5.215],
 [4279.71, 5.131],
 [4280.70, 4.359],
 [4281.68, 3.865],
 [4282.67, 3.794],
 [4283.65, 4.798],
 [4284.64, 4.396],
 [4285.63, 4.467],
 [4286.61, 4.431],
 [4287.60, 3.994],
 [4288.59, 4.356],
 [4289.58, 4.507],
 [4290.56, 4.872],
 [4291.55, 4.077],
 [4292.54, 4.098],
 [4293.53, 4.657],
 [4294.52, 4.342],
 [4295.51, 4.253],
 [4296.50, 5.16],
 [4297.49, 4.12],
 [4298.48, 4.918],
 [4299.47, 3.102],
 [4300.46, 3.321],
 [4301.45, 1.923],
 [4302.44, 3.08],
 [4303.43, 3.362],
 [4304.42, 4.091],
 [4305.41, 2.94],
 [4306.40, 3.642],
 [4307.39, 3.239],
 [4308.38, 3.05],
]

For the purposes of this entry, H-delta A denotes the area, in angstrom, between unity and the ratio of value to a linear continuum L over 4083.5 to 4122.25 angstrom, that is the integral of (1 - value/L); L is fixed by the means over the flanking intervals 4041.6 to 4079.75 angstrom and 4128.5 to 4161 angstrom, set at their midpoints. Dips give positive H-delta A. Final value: -2.0 angstrom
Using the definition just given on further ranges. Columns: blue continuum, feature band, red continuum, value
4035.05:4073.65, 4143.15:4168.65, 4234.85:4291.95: 1.41 angstrom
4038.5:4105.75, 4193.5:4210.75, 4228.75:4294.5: 0.42 angstrom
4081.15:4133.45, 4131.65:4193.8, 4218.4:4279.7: 2.19 angstrom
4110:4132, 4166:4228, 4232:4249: 2.38 angstrom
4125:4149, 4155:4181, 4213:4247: 1.19 angstrom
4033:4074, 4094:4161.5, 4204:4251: 2.61 angstrom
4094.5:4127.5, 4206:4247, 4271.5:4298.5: -2.69 angstrom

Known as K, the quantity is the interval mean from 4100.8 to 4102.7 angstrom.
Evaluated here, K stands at 4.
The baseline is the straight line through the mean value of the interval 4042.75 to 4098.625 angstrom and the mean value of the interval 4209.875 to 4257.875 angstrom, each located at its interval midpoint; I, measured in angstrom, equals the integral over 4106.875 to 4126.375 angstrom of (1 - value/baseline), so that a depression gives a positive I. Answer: 0.5 angstrom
